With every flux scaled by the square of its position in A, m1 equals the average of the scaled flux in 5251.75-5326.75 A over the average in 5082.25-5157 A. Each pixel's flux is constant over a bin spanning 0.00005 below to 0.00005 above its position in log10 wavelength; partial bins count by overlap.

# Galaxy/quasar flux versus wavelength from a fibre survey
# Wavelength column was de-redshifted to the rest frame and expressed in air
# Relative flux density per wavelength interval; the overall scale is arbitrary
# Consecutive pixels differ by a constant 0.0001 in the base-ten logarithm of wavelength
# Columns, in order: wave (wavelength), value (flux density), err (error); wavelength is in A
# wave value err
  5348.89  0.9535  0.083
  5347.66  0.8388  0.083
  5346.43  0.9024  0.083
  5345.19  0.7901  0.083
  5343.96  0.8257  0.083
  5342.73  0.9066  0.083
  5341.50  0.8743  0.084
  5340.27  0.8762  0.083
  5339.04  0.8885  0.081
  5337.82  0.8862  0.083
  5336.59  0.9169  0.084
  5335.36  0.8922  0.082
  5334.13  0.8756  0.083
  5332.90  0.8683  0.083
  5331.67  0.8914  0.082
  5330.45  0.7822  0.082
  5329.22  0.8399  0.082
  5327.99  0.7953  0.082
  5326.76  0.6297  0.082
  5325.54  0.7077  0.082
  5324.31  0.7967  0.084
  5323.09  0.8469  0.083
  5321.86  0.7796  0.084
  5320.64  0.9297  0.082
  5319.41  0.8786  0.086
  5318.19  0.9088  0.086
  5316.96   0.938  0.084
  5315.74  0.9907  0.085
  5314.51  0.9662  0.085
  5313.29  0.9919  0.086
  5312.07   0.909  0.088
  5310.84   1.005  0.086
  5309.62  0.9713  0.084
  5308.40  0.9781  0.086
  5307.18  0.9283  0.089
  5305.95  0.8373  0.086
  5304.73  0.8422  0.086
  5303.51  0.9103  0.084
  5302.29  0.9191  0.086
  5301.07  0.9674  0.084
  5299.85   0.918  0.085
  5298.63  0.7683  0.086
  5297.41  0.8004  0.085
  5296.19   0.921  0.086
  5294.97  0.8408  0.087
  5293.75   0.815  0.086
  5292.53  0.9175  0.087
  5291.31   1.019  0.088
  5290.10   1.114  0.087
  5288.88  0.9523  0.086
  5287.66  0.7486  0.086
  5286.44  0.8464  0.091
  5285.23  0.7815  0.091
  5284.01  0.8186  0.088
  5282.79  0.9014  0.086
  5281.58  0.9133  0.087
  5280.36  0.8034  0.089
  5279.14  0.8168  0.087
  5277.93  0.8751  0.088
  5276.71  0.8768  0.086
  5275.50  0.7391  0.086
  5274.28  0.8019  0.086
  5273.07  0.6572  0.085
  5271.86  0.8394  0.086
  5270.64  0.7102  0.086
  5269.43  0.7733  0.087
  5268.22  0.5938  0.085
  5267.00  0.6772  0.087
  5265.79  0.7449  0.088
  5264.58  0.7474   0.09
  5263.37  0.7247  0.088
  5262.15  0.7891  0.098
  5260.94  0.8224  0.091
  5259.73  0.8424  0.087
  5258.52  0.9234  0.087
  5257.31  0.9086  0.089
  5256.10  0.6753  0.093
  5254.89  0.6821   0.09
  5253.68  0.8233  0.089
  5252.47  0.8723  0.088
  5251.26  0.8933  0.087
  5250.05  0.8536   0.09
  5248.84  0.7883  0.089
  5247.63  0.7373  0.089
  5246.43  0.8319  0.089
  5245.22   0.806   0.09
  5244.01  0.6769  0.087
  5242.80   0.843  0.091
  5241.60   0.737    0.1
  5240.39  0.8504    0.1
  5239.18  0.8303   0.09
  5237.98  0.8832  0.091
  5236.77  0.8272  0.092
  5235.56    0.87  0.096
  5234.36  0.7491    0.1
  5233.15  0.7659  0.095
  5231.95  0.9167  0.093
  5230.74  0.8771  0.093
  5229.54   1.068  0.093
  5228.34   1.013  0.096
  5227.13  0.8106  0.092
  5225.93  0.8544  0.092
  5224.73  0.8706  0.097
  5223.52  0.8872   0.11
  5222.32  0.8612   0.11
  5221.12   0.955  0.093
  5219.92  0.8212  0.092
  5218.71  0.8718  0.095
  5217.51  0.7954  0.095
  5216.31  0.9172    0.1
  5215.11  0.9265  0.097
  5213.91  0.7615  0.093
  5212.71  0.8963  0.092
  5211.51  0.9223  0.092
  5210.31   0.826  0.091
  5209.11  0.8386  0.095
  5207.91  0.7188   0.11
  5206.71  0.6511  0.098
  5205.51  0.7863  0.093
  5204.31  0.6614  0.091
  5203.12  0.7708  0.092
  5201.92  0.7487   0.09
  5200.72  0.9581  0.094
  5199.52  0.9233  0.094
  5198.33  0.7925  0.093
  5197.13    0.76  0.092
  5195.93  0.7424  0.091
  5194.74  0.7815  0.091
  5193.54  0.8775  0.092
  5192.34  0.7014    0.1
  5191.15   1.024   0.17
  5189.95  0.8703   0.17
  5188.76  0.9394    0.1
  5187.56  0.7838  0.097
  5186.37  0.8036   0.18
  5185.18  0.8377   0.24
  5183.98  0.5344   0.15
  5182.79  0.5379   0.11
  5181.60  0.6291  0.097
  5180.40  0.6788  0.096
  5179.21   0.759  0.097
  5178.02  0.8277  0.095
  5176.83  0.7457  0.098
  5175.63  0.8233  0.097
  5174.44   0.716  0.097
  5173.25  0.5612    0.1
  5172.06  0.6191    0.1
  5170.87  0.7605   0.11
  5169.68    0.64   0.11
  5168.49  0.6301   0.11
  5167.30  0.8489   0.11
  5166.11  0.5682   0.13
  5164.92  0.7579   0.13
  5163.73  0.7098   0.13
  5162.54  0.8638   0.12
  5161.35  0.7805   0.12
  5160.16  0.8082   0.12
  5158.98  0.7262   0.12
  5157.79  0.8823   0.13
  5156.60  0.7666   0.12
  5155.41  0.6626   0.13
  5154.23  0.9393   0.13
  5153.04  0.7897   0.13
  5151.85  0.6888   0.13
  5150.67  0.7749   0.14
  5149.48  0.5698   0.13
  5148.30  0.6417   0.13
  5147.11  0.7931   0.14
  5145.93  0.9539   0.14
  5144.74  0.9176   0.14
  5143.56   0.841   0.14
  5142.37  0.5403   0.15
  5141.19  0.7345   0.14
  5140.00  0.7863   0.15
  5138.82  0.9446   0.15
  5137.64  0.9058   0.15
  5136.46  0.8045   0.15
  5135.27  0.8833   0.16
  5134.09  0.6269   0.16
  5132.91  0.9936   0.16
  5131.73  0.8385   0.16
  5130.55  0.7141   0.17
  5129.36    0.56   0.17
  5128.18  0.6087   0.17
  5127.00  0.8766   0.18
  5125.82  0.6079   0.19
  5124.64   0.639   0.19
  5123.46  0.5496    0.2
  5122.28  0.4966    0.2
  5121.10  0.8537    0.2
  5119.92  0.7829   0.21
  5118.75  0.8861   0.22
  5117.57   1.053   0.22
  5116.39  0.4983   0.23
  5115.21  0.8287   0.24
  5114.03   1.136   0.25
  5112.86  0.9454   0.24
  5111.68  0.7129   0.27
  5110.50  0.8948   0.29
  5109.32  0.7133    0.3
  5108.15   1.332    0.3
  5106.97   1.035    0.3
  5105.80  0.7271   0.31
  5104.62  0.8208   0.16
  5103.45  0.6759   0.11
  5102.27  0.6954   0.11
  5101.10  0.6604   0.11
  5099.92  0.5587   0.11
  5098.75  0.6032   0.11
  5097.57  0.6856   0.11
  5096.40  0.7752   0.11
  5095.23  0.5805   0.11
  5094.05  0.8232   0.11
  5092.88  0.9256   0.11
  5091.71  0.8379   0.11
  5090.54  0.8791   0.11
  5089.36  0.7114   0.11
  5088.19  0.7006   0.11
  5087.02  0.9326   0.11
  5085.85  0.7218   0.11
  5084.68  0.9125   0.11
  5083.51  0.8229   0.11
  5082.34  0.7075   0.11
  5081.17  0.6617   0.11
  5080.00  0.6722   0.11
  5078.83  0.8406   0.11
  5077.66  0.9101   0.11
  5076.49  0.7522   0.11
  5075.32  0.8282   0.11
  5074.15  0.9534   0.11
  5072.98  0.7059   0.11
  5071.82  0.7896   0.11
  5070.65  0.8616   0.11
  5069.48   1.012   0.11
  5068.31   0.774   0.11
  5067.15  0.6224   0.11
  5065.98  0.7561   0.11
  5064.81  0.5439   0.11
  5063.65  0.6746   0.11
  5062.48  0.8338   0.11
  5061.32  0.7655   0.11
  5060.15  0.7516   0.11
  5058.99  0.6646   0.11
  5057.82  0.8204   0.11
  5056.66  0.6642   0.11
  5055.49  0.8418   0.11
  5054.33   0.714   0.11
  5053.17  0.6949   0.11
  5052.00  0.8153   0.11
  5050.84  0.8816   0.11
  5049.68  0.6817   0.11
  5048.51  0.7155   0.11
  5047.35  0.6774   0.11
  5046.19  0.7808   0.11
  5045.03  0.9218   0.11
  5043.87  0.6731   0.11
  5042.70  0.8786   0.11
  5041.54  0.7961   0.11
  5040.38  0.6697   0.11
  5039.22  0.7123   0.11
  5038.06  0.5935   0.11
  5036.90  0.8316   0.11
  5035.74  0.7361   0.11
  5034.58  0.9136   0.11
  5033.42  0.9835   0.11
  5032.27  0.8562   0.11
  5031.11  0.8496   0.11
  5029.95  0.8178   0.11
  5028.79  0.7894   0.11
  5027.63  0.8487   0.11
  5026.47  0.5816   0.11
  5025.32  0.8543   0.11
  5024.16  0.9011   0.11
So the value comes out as 1.16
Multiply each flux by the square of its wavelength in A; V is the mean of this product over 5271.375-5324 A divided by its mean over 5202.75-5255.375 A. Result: 1.09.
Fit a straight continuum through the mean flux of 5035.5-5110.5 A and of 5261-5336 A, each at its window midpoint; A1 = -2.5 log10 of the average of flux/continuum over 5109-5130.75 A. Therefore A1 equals 0.044 mag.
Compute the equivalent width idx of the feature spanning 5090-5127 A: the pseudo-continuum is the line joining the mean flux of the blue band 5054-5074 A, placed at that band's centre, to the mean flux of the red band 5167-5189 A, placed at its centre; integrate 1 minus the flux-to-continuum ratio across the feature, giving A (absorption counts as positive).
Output -2.1 A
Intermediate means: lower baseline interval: 0.758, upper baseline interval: 0.715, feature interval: 0.783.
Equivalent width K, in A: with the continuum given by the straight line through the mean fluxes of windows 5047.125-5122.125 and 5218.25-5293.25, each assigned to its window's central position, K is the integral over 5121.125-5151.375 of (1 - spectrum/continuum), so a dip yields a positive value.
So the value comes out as 2.0 A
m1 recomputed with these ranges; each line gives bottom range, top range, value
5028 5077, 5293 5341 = 1.25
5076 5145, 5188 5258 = 1.11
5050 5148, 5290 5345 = 1.23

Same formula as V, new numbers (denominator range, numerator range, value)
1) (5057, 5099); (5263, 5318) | 1.21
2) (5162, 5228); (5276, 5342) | 1.17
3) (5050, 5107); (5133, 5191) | 1.03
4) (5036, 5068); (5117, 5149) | 1.08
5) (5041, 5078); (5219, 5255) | 1.17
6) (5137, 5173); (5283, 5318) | 1.26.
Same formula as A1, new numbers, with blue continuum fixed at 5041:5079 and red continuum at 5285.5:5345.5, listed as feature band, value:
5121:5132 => 0.210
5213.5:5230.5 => -0.057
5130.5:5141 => -0.039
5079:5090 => 0.030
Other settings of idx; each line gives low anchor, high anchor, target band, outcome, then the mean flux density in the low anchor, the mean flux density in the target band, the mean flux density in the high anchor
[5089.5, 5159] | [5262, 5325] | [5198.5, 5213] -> 0.2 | 0.779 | 0.806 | 0.857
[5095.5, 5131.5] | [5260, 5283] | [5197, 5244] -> -4.1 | 0.763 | 0.84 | 0.778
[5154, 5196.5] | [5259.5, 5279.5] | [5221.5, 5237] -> -2.4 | 0.752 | 0.877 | 0.765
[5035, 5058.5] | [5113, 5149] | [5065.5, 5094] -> -1.5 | 0.756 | 0.804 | 0.778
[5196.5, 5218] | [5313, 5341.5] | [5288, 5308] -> -1.2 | 0.814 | 0.903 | 0.863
